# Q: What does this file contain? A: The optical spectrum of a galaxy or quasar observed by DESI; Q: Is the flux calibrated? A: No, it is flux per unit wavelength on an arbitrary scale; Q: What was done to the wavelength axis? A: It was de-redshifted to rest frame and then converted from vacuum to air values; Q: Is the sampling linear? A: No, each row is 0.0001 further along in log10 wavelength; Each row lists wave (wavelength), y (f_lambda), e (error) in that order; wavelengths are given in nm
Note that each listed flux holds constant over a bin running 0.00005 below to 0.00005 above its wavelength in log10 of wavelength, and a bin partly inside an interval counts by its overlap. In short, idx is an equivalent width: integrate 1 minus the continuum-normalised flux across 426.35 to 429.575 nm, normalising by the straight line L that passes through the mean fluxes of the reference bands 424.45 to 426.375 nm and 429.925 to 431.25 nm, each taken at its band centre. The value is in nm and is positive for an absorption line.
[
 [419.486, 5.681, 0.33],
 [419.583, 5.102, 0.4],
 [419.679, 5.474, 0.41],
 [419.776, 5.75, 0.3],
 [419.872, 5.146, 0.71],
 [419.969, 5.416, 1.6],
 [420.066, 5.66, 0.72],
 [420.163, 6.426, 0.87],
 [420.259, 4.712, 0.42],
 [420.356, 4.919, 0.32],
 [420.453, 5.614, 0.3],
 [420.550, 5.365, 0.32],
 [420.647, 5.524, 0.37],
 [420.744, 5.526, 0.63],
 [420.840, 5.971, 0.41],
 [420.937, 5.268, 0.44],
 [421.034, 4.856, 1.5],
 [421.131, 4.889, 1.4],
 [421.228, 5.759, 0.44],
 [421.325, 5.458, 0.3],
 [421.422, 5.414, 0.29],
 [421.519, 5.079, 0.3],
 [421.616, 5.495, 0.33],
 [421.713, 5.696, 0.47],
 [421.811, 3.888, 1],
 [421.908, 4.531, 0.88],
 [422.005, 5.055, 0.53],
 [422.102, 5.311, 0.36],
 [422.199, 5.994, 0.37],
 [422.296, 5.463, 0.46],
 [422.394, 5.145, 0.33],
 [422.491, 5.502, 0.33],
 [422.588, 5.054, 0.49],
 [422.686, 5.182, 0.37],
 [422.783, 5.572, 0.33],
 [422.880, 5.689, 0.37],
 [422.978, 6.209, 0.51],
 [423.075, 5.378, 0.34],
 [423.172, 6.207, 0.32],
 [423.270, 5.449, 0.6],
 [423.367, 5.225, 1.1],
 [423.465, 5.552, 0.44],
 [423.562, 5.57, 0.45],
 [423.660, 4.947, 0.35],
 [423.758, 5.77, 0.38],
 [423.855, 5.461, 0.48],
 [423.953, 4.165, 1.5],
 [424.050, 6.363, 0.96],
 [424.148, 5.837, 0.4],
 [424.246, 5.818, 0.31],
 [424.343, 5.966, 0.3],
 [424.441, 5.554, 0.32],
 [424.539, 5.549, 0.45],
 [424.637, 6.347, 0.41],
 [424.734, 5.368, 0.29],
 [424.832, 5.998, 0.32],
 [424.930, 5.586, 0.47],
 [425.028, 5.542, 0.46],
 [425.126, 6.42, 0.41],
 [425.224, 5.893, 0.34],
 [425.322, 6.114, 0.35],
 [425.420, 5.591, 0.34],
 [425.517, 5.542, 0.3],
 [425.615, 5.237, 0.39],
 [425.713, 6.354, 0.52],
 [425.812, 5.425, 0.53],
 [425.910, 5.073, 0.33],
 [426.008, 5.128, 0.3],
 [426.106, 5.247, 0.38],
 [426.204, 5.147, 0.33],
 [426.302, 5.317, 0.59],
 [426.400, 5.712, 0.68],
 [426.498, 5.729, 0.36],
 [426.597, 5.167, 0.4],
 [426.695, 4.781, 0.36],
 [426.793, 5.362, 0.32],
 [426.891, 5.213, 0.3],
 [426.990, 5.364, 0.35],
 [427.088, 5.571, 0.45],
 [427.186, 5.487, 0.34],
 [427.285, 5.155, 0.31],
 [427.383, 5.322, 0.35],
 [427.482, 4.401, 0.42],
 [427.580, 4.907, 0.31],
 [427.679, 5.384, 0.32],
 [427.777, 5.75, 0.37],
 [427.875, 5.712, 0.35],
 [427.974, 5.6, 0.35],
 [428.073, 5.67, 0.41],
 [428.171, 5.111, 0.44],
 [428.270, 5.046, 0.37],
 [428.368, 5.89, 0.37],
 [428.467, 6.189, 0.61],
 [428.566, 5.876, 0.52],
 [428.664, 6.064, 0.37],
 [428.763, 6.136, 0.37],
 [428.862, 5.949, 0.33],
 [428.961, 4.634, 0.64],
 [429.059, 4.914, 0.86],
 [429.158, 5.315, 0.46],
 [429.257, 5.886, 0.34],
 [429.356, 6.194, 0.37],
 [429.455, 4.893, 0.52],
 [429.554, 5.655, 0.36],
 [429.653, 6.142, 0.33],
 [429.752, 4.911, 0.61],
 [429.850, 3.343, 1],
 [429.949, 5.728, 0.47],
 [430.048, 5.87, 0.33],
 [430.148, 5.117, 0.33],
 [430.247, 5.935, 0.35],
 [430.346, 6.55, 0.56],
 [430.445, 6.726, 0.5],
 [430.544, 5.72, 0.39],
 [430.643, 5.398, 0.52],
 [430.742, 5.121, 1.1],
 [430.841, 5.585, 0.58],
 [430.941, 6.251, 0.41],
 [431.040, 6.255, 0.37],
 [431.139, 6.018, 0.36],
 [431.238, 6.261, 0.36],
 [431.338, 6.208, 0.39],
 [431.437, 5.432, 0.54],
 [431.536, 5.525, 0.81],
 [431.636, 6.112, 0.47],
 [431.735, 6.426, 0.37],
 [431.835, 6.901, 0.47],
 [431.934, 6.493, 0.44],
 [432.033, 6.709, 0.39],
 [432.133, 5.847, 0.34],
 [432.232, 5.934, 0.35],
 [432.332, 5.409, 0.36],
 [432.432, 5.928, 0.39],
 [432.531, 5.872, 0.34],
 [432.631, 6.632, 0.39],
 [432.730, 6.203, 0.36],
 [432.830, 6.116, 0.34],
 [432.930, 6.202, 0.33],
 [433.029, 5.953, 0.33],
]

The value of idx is 0.17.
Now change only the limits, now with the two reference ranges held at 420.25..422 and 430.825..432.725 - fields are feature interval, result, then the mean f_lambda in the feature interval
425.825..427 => 0.08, 5.27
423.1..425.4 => -0.08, 5.68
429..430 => 0.11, 5.3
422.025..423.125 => -0.03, 5.49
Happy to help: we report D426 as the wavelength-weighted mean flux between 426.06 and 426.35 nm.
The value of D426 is 5.24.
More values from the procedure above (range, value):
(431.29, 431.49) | 5.83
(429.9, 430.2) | 5.56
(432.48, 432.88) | 6.21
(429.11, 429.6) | 5.58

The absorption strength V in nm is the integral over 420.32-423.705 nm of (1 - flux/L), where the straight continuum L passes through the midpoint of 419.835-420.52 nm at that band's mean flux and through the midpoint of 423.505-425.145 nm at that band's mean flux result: 0.09 nm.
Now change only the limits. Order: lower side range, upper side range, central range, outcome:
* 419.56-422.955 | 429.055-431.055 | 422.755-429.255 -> -0.06 nm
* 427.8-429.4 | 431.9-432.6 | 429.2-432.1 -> 0.01 nm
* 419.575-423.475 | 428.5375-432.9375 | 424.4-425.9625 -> -0.05 nm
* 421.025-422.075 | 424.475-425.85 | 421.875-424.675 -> -0.04 nm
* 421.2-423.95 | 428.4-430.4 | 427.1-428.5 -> 0.03 nm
